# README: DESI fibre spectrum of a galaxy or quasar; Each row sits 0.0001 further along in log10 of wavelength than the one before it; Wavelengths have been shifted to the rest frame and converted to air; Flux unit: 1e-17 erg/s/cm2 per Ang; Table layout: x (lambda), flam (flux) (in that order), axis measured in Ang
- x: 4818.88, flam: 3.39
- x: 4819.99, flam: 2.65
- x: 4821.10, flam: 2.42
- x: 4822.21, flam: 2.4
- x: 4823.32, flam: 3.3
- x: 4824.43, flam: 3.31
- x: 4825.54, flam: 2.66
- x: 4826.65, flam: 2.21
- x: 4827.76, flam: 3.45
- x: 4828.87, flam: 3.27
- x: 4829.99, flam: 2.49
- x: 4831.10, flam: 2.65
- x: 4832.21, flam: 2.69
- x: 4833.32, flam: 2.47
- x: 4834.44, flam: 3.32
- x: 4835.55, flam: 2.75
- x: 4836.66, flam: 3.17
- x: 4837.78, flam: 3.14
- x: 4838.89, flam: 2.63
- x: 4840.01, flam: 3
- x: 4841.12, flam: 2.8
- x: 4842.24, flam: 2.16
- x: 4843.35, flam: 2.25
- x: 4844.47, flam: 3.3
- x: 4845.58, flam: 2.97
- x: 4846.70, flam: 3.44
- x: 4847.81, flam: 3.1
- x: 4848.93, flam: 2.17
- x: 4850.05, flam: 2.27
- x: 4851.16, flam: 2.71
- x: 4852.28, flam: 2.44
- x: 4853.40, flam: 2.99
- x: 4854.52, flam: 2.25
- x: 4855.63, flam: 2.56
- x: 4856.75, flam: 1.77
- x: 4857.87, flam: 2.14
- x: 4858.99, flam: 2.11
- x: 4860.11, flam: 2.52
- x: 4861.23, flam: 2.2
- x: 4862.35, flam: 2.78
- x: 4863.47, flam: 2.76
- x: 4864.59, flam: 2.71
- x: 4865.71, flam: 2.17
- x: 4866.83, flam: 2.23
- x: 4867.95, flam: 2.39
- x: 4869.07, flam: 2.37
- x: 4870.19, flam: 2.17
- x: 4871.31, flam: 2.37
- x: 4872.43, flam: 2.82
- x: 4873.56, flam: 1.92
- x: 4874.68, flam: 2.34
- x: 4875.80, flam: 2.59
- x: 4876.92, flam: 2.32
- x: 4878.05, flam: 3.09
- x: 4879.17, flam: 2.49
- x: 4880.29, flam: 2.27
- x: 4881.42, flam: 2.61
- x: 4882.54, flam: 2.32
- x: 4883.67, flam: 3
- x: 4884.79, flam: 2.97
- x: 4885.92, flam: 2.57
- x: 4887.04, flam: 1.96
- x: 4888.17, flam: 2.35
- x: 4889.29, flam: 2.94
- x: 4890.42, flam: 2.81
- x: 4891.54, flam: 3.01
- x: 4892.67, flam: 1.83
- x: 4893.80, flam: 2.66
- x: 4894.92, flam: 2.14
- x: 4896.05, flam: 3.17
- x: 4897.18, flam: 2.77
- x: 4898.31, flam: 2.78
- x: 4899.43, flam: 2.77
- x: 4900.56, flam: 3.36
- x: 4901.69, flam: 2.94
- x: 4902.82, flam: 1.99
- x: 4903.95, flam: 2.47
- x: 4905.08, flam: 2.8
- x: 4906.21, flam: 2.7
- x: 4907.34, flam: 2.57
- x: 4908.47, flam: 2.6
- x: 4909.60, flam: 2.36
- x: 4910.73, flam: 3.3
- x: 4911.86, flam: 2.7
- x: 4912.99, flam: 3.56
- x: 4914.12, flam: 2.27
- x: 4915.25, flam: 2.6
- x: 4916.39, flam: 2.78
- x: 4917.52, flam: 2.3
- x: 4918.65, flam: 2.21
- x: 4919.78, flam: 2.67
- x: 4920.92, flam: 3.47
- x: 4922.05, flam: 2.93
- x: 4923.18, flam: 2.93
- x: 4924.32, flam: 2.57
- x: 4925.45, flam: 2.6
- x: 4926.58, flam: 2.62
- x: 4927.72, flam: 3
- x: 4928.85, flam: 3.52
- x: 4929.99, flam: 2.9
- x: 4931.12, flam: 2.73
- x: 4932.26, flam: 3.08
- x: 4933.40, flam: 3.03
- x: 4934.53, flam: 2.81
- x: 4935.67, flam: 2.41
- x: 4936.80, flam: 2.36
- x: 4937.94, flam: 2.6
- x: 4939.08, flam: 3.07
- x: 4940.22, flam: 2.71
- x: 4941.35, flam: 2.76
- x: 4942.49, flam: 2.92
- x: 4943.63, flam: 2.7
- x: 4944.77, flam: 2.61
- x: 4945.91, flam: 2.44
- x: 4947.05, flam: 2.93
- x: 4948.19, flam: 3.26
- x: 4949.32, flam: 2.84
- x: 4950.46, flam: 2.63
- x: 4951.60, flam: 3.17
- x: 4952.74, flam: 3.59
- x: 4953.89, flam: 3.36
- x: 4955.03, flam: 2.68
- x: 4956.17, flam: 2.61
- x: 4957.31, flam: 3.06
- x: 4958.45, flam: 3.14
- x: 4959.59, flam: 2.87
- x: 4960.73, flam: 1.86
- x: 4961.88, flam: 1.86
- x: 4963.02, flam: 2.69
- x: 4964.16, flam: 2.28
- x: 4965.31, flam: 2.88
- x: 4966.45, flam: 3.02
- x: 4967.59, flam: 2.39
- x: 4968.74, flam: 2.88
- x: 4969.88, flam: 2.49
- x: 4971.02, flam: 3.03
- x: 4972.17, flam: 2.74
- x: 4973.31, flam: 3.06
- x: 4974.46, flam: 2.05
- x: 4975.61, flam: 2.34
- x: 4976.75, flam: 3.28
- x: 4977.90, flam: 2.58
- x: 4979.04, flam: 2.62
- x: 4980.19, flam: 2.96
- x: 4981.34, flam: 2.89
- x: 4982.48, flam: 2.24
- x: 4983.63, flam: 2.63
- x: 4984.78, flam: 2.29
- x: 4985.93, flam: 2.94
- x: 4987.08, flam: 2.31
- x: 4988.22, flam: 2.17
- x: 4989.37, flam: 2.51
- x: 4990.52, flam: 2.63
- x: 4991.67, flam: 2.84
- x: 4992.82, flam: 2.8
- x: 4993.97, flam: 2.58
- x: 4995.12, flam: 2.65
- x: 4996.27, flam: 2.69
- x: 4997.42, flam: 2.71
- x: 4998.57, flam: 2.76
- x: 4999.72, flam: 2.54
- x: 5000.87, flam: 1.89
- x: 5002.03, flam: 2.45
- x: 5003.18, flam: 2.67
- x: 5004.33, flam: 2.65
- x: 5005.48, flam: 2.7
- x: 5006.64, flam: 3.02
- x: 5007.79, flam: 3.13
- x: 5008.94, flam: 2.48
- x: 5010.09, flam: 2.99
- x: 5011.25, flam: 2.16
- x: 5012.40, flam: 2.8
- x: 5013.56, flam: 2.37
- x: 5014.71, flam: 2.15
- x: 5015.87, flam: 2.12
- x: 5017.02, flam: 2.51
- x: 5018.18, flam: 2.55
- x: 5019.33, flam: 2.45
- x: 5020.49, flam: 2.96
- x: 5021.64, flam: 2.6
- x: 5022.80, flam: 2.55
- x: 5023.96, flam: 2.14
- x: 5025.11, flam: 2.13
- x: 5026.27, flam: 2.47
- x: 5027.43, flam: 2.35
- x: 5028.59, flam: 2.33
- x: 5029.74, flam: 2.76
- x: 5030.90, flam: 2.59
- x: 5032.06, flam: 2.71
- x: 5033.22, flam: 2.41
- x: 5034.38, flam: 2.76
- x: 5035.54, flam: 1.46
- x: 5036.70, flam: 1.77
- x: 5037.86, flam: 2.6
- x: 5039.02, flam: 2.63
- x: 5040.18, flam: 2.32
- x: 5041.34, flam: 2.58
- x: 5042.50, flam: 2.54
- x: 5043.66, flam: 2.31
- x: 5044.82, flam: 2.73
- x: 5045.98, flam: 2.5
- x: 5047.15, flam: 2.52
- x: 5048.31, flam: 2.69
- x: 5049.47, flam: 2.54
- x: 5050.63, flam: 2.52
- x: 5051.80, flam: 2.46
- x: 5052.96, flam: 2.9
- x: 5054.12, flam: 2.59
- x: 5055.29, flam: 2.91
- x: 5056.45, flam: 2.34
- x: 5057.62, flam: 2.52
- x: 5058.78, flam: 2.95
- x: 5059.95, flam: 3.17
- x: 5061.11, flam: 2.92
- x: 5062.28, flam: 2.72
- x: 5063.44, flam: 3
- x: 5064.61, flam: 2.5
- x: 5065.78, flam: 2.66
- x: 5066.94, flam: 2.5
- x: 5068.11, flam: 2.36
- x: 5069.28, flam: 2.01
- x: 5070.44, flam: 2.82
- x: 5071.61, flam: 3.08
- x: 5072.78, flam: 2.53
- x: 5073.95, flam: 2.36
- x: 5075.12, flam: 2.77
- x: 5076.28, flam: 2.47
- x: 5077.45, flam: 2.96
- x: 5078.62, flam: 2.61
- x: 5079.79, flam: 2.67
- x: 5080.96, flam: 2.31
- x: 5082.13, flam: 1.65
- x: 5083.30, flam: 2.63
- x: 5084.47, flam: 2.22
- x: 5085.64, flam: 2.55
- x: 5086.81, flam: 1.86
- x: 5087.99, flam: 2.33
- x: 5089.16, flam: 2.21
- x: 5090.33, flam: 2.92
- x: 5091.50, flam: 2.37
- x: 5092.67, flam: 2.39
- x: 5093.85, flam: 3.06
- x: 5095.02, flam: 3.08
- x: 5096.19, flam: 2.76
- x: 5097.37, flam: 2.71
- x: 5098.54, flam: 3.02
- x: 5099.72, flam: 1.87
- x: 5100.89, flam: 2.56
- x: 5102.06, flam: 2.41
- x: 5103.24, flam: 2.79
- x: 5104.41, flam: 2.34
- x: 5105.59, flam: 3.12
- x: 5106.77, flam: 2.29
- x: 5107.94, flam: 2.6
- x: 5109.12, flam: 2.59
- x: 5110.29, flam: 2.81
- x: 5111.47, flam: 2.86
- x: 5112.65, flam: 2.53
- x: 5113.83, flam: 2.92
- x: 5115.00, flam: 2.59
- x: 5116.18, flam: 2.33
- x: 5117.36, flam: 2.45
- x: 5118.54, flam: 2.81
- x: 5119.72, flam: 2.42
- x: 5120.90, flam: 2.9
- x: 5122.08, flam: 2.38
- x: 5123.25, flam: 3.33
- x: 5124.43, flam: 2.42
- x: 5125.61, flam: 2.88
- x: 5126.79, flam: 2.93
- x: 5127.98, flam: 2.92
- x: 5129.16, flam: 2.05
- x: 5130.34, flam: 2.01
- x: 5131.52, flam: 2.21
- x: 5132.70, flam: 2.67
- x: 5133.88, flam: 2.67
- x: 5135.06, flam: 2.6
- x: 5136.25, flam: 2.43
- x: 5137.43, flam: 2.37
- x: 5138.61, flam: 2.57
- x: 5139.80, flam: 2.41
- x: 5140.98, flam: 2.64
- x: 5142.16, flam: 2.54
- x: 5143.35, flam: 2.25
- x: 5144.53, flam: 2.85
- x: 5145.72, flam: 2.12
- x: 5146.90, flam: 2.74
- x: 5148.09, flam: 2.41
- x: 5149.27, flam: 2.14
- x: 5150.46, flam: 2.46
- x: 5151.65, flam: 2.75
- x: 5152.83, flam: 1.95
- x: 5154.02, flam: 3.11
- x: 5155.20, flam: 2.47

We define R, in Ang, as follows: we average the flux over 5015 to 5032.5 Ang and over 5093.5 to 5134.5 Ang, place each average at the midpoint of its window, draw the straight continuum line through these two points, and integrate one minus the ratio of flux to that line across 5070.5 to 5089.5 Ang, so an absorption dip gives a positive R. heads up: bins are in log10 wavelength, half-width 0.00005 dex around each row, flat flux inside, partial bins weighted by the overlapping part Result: 0.81 Ang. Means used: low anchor 2.47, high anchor 2.63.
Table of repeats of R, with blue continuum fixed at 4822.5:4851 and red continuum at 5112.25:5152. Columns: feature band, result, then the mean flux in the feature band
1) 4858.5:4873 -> 1.9 Ang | 2.43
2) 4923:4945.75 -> -0.4 Ang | 2.79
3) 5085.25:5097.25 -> 0.1 Ang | 2.56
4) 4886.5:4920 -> 1.5 Ang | 2.65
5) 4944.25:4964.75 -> -0.4 Ang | 2.77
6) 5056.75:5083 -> 0.0 Ang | 2.61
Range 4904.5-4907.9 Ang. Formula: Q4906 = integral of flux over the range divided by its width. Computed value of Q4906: 2.69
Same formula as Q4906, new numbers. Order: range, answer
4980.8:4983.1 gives 2.57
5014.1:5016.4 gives 2.14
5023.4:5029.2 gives 2.29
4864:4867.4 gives 2.37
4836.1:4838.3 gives 3.15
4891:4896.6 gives 2.56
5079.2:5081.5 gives 2.49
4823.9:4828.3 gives 2.91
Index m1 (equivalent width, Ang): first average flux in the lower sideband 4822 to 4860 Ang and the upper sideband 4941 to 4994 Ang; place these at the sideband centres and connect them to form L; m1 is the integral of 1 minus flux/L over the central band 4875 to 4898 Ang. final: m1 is 1.03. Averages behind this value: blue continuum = 2.72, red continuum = 2.71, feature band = 2.59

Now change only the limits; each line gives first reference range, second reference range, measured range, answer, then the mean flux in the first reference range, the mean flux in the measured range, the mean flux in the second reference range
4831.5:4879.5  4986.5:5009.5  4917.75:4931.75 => -1.30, 2.58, 2.83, 2.61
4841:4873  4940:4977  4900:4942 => -1.55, 2.51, 2.76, 2.76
